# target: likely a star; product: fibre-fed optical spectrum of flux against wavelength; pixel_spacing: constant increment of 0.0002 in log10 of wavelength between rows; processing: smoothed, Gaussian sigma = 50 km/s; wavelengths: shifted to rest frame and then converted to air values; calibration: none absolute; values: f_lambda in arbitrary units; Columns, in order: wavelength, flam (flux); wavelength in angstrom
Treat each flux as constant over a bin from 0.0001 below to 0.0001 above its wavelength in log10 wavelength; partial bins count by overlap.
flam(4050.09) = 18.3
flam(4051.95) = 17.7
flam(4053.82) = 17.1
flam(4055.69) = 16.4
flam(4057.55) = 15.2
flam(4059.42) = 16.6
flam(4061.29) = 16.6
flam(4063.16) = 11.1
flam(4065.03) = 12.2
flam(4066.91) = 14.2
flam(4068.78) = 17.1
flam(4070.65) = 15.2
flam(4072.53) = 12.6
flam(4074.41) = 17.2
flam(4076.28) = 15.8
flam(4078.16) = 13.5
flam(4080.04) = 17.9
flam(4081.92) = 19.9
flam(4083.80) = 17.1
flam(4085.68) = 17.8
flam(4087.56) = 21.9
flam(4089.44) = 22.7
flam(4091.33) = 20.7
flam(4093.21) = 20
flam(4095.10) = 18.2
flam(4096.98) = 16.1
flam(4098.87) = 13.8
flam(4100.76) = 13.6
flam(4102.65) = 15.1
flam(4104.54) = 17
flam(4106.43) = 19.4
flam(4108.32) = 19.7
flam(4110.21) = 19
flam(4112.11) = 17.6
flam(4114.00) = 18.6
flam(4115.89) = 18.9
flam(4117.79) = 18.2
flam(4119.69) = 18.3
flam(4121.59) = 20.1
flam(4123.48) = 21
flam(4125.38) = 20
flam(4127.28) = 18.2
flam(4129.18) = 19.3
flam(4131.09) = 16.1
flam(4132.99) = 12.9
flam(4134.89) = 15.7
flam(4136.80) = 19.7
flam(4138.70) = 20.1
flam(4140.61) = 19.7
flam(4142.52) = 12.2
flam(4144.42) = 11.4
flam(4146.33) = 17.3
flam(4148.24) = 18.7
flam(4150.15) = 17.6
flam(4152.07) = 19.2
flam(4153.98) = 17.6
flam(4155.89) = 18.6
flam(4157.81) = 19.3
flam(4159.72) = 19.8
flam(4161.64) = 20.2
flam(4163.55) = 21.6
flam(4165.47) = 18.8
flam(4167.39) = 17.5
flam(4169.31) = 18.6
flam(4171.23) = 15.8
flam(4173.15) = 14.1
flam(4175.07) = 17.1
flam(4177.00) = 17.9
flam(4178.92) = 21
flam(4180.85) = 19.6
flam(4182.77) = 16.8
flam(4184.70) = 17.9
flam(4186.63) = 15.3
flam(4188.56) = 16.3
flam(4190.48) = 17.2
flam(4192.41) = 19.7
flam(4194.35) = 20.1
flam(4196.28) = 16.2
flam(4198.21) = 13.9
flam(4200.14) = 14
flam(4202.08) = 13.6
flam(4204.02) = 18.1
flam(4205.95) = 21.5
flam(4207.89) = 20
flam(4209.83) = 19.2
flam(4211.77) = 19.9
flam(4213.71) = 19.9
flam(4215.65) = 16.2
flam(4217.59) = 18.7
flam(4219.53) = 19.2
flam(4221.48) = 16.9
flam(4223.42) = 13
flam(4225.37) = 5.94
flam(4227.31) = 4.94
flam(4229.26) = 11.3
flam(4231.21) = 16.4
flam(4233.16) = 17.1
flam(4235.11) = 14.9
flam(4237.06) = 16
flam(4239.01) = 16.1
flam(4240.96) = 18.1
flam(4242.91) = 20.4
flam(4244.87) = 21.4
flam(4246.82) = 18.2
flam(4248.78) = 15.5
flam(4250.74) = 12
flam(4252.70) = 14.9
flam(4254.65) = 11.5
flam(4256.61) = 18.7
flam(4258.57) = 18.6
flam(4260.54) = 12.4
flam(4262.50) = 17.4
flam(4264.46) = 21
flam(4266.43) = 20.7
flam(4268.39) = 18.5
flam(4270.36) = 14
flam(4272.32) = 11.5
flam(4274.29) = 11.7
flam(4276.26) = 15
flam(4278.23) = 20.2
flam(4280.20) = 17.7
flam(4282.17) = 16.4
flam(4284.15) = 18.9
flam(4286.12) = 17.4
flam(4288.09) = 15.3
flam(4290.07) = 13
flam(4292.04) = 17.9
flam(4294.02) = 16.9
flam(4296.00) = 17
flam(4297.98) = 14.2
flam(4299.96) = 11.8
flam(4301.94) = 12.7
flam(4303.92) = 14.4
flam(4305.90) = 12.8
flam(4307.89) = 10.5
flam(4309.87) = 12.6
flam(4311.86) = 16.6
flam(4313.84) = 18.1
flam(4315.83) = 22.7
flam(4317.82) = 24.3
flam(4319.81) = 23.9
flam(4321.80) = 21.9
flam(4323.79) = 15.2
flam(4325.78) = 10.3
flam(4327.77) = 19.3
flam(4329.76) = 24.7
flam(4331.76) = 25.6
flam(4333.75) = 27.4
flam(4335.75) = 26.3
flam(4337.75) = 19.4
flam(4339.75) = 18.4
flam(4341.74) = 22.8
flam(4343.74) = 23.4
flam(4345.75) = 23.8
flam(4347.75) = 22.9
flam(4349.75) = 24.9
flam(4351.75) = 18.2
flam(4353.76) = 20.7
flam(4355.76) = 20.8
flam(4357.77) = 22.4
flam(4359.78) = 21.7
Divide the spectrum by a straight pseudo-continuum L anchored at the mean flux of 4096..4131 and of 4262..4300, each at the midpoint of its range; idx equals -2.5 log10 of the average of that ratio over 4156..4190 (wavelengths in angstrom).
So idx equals -0.04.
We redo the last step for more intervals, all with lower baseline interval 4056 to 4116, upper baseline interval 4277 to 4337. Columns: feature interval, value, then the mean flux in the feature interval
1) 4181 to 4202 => 0.042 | 16.7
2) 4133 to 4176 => -0.027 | 17.7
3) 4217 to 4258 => 0.150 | 15.3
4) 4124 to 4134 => -0.022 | 17.4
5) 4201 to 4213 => -0.075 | 18.7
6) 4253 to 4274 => 0.093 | 16.2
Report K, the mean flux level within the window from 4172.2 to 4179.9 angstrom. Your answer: 17.5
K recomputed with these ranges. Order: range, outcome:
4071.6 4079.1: 14.8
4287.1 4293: 15.4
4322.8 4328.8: 15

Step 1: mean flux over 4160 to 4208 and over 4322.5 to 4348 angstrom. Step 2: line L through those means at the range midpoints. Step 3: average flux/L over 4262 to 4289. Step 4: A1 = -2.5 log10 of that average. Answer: 0.19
